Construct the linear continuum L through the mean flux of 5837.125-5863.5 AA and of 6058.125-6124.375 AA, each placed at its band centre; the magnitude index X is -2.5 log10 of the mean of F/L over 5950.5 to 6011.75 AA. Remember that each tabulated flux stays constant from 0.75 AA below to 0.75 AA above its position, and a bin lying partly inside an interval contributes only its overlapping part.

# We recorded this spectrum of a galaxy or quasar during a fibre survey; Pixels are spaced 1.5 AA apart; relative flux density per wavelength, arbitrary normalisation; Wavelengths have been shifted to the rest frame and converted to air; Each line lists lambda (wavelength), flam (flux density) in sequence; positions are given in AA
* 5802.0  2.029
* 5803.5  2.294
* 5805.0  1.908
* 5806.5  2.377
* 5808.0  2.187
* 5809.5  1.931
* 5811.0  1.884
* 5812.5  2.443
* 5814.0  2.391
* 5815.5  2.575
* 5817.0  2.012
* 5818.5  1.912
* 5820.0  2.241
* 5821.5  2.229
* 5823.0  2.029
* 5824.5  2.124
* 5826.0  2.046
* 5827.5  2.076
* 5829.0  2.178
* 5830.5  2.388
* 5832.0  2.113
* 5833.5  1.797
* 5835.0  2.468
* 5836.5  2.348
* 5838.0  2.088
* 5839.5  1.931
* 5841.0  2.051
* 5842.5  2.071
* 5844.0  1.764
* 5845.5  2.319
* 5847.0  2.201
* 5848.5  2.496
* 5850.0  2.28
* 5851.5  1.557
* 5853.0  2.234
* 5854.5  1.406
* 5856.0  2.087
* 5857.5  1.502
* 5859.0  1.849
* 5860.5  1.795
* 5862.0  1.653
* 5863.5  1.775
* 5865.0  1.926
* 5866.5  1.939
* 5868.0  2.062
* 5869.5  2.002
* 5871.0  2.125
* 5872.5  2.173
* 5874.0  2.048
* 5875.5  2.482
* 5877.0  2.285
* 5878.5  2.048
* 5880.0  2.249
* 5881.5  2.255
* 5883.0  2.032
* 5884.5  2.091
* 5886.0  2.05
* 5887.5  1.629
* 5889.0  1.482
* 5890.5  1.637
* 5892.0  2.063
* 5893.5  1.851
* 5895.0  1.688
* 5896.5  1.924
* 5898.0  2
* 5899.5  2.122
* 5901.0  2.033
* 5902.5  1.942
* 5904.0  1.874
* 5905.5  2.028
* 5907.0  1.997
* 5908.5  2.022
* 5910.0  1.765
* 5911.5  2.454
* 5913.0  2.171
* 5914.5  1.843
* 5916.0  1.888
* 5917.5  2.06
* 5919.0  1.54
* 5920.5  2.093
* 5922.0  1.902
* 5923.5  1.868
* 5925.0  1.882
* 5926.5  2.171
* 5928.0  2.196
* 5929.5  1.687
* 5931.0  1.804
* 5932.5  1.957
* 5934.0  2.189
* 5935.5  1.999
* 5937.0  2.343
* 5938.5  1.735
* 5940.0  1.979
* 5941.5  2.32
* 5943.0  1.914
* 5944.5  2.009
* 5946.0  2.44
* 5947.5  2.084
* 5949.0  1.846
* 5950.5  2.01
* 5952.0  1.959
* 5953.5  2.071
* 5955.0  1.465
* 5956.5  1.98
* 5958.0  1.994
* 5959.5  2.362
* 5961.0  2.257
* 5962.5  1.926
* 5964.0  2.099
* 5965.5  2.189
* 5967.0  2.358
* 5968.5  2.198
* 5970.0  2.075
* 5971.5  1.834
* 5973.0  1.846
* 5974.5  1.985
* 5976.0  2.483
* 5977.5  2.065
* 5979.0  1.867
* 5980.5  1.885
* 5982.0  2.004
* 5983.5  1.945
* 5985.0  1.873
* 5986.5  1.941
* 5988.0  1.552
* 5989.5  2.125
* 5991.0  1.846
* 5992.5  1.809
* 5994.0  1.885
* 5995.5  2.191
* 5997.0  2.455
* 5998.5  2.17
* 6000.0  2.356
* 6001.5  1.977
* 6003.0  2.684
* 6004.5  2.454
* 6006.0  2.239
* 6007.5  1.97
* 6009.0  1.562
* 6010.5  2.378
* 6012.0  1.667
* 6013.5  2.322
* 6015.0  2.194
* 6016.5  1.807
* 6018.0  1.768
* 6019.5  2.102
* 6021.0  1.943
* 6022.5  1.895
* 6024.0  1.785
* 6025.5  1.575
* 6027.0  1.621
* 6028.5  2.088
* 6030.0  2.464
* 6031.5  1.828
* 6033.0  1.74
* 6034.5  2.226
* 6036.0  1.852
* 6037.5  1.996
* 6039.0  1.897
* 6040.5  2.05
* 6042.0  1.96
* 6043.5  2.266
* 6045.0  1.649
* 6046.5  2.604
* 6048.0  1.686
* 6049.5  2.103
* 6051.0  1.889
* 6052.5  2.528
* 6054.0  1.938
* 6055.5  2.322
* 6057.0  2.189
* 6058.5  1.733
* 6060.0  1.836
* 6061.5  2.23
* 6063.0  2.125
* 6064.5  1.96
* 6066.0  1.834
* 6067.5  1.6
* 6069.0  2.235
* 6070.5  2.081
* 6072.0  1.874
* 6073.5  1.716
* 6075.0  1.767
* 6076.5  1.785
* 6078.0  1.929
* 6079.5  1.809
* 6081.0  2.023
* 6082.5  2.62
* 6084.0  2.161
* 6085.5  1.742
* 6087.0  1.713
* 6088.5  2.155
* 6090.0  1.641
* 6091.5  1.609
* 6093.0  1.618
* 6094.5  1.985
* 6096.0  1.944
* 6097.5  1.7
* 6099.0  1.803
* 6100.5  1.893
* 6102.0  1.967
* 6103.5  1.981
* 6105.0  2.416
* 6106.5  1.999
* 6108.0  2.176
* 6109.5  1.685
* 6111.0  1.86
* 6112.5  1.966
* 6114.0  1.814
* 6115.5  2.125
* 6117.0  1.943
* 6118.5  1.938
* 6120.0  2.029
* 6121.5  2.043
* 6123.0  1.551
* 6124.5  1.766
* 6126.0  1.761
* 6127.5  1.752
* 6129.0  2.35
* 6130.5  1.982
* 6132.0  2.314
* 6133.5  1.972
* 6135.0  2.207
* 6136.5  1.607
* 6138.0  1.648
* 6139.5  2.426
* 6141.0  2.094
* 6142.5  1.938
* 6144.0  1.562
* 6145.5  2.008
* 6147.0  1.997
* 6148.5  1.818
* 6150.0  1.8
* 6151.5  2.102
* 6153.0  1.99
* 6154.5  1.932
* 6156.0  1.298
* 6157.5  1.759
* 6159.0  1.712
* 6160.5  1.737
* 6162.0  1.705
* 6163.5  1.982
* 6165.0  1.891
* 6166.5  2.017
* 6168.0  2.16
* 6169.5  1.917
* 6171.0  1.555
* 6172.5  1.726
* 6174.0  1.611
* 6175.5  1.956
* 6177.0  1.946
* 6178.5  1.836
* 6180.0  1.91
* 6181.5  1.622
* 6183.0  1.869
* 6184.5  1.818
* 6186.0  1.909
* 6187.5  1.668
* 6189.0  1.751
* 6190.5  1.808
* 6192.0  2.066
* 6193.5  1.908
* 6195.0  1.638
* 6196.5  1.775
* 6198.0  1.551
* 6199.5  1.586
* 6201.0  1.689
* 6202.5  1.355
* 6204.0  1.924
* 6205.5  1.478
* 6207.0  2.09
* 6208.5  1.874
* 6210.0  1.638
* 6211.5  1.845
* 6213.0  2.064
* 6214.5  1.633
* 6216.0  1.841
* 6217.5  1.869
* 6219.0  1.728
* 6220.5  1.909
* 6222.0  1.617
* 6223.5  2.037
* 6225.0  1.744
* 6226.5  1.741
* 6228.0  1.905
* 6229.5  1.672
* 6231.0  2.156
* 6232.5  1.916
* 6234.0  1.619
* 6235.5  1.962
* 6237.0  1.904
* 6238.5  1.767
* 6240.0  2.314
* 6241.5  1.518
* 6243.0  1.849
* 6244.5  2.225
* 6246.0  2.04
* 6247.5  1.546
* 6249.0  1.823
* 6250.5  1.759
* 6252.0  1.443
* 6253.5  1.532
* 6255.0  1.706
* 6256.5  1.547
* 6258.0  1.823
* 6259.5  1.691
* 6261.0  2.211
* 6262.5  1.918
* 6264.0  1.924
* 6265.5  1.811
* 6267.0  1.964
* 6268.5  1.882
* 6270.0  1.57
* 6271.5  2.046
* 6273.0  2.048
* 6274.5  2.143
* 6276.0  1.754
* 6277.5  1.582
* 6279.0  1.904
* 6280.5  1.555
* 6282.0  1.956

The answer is -0.06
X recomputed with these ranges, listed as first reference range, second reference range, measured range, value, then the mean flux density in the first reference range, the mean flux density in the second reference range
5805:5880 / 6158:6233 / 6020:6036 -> 0.01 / 2.08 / 1.81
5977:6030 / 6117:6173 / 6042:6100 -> 0.00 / 2.01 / 1.89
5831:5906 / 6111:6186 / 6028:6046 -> -0.04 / 2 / 1.89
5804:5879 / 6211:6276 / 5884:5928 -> 0.06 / 2.08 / 1.84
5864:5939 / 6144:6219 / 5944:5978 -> -0.06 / 1.99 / 1.81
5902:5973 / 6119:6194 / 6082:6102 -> 0.02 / 2.02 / 1.88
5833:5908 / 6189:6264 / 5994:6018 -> -0.12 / 1.99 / 1.8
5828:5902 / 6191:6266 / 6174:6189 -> 0.01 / 2.01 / 1.8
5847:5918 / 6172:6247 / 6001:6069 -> -0.06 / 1.98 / 1.82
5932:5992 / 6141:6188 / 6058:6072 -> -0.02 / 2.02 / 1.84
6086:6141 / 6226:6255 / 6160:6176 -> 0.02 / 1.93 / 1.82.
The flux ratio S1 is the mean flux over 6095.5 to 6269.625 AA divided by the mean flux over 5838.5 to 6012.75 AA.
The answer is 0.9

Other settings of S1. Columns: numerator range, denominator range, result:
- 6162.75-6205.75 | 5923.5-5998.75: 0.89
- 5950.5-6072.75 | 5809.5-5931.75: 1.00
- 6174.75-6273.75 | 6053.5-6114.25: 0.94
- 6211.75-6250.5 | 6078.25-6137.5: 0.96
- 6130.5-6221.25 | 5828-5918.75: 0.91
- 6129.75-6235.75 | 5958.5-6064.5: 0.90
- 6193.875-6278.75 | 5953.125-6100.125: 0.91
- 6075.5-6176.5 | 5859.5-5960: 0.96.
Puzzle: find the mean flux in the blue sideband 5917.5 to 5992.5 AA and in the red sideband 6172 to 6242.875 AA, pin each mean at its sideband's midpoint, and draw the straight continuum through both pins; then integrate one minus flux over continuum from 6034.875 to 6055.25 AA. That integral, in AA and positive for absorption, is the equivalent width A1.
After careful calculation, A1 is -1.2 AA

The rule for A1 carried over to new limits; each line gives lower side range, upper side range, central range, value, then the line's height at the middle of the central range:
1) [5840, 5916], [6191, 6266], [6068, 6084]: -0.9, 1.88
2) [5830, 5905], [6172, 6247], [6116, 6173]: -1.3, 1.85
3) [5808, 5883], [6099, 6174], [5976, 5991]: 0.4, 2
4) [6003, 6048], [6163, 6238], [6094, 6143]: -1.5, 1.9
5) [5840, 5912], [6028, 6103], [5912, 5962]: -0.6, 1.98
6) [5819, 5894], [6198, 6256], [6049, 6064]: -1.5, 1.9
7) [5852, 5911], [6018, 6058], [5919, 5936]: 0.1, 1.97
